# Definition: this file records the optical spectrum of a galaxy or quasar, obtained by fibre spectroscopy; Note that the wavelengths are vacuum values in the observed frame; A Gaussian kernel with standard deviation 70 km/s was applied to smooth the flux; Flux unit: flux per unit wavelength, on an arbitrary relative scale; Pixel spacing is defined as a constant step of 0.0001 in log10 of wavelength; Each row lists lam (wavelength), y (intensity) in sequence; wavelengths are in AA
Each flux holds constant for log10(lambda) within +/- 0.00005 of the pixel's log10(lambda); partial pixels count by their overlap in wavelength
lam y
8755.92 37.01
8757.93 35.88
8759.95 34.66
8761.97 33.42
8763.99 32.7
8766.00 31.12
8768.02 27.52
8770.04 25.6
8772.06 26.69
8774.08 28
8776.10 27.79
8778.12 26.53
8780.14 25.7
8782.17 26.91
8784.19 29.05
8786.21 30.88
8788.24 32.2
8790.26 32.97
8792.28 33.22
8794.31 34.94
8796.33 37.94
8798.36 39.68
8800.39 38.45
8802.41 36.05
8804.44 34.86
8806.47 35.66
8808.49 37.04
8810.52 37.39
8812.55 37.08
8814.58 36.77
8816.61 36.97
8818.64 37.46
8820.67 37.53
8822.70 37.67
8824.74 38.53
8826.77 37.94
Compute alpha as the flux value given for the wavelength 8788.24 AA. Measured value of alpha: 32.2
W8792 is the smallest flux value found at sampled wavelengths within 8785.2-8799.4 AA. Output 30.88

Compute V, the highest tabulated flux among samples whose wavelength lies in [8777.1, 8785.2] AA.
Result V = 29.05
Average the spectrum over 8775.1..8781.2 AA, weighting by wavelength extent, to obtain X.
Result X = 26.6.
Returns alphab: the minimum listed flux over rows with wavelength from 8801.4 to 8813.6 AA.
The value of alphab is 34.86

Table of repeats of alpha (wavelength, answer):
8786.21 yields 30.88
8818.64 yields 37.46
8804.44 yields 34.86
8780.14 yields 25.7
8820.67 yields 37.53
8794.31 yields 34.94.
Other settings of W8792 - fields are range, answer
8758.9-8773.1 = 25.6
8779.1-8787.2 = 25.7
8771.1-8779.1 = 26.53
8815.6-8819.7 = 36.97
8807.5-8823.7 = 36.77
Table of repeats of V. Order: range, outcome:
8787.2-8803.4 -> 39.68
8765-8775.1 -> 31.12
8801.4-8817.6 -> 37.39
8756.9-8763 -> 35.88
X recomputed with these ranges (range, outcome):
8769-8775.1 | 26.8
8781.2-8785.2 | 28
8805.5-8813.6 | 36.8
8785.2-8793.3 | 32.3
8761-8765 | 33.1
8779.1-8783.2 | 26.3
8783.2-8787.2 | 30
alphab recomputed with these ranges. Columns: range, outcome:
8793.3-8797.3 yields 34.94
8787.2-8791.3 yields 32.2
